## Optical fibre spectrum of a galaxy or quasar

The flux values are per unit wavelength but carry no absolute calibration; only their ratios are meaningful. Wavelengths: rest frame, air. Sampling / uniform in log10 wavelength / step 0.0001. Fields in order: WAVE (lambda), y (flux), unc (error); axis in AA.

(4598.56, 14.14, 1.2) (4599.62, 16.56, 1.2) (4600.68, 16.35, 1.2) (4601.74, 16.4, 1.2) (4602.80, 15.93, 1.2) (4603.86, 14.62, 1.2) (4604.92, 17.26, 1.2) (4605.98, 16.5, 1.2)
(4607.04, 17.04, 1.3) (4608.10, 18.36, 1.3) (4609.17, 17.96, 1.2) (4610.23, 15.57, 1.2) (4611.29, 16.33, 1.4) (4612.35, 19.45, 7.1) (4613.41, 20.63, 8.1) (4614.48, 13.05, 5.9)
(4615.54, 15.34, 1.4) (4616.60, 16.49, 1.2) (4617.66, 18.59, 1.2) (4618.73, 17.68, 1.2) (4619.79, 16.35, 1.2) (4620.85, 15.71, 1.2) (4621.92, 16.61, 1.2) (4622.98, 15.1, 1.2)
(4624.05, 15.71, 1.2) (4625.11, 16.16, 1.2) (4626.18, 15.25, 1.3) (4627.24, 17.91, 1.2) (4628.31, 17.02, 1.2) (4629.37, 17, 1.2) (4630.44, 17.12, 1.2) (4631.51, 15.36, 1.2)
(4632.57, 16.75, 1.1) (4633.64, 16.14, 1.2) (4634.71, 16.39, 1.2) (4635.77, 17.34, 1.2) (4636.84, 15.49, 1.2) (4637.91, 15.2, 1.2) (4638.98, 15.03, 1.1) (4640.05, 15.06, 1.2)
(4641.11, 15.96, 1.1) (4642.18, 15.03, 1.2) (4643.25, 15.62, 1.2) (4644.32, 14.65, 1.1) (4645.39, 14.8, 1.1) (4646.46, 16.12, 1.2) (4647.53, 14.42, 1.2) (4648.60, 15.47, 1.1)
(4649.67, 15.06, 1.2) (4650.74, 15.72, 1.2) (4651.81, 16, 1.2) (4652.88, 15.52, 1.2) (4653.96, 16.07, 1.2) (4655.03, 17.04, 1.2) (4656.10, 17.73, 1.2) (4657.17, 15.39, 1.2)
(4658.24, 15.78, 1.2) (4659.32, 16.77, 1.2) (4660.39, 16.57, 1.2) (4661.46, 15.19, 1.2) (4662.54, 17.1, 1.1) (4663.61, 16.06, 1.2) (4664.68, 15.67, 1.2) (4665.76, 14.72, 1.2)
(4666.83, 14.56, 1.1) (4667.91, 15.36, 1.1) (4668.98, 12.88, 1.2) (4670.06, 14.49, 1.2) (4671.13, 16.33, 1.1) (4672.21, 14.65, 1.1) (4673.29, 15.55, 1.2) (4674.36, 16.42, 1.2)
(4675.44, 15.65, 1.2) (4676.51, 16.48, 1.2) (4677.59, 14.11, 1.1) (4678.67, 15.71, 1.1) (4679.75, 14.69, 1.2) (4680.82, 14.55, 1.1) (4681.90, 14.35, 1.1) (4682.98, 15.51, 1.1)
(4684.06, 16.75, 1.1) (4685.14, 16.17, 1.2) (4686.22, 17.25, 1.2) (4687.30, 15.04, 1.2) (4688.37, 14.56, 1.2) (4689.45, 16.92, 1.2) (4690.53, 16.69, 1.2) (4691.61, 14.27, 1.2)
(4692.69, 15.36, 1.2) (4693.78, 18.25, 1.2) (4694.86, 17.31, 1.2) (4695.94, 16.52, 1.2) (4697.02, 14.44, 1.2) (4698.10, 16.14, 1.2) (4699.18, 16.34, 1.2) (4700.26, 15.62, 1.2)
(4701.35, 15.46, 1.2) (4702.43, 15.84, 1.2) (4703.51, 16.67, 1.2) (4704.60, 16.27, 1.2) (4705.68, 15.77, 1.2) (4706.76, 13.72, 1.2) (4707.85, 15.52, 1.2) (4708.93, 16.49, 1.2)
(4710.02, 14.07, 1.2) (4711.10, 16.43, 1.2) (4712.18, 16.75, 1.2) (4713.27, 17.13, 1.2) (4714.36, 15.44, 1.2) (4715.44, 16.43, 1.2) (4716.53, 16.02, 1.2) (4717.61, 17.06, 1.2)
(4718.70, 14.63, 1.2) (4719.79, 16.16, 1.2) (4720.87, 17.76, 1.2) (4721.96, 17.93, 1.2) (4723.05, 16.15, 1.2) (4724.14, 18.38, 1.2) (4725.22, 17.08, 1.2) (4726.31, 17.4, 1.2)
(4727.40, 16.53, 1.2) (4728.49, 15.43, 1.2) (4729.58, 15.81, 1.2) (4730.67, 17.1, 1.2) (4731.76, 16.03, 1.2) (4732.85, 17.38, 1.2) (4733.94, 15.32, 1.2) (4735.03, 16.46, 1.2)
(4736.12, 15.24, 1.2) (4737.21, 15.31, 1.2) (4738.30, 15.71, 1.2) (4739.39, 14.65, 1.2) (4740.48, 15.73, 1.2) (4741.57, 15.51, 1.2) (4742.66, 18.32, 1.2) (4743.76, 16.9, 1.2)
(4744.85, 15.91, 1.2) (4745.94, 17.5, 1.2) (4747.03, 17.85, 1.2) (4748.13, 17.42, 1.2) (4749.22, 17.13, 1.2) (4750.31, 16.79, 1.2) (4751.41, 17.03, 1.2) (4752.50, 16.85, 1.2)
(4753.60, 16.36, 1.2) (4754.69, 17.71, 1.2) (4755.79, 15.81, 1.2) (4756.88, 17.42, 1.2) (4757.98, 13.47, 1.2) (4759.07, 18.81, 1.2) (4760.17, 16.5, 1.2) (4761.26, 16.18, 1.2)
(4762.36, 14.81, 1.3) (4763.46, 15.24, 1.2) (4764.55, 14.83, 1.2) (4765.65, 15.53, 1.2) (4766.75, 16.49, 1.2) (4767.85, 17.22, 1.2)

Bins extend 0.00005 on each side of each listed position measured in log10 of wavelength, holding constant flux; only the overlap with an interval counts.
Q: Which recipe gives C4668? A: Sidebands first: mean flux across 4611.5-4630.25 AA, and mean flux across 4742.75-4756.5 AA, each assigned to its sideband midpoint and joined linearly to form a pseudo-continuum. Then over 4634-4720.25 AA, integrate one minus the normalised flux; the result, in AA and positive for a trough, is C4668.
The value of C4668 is 5.7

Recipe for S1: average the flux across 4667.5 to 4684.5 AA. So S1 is 15.2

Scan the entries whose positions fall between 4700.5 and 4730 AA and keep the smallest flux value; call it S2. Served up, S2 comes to 13.72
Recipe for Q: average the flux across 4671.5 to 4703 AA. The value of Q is 15.7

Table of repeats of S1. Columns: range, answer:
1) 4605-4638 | 16.7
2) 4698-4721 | 16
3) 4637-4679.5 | 15.5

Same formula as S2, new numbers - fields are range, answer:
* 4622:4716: 12.88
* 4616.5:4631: 15.1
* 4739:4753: 14.65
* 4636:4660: 14.42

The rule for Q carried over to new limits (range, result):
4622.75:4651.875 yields 15.8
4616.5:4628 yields 16.5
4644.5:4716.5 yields 15.7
